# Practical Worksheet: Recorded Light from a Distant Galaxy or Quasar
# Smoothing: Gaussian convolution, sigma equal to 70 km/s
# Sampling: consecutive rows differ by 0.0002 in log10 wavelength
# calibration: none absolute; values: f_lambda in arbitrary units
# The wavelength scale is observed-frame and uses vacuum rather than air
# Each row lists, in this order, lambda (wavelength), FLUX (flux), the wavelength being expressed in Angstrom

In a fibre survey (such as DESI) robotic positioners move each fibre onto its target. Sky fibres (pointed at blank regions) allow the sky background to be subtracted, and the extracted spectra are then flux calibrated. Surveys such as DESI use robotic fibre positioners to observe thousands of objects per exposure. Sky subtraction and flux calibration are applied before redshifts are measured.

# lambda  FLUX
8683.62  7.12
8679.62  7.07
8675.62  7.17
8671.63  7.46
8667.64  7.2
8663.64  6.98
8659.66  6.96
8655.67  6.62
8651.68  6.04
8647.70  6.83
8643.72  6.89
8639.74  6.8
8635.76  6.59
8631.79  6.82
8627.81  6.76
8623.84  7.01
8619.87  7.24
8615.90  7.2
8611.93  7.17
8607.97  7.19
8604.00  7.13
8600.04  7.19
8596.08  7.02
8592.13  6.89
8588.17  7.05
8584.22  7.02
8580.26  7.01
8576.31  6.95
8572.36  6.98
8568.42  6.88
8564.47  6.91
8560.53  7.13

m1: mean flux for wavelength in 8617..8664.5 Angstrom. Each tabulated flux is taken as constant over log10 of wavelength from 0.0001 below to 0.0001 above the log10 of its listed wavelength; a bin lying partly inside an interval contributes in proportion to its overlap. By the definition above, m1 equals 6.8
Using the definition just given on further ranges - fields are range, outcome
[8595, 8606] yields 7.12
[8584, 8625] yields 7.11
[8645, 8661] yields 6.61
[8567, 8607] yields 7.02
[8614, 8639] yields 6.93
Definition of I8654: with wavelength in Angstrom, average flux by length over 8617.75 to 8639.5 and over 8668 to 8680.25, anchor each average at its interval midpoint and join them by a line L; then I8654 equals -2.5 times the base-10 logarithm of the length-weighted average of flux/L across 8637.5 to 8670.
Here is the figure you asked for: 0.05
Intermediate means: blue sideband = 6.88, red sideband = 7.25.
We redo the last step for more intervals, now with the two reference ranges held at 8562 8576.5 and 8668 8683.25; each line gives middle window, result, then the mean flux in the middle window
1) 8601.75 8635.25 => 0.00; 7.04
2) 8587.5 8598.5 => 0.00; 6.99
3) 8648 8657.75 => 0.12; 6.42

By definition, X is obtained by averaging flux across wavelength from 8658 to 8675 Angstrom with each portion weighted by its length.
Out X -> 7.16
